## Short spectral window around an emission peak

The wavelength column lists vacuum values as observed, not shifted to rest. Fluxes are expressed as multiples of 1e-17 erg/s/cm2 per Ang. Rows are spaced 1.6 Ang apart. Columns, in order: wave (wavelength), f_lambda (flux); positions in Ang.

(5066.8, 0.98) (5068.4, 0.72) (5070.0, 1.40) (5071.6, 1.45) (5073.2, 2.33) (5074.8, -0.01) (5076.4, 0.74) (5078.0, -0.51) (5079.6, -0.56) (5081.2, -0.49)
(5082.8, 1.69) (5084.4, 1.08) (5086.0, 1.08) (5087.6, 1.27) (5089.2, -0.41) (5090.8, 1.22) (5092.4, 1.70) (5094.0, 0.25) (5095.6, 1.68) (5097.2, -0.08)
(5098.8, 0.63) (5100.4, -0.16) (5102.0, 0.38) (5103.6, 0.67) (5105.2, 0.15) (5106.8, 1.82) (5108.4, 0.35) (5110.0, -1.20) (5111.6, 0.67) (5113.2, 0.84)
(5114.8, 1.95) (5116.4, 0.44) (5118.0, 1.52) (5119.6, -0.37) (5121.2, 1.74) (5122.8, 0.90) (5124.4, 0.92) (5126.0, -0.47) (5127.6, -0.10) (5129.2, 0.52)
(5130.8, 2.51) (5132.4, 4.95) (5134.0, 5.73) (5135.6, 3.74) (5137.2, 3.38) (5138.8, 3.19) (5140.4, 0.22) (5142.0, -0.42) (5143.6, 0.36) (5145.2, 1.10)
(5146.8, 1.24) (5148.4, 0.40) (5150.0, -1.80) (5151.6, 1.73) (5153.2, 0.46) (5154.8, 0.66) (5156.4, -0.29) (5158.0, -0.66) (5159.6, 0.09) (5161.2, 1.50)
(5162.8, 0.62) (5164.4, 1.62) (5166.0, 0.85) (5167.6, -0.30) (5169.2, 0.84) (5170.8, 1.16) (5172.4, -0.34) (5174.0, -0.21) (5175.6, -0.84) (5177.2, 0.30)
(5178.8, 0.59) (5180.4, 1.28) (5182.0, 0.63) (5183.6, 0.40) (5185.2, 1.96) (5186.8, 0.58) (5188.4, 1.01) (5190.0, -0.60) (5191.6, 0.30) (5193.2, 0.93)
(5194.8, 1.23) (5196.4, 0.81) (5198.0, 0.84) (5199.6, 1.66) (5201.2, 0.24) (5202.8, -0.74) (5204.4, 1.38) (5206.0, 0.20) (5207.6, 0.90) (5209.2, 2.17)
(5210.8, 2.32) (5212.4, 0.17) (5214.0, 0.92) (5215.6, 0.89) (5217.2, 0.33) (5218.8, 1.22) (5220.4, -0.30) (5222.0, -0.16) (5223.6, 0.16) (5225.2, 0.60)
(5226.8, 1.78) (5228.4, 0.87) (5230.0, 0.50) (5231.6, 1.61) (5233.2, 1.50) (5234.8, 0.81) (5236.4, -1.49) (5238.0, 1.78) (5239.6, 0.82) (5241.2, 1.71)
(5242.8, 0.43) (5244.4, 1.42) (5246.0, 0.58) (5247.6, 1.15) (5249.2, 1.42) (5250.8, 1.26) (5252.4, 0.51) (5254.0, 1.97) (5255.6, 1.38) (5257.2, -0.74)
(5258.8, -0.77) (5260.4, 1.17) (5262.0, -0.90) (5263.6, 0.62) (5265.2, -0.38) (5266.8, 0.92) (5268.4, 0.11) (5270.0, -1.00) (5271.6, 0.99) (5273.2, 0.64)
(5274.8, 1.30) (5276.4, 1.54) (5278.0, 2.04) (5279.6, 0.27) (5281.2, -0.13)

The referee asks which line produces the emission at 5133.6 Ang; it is [O II] 3727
